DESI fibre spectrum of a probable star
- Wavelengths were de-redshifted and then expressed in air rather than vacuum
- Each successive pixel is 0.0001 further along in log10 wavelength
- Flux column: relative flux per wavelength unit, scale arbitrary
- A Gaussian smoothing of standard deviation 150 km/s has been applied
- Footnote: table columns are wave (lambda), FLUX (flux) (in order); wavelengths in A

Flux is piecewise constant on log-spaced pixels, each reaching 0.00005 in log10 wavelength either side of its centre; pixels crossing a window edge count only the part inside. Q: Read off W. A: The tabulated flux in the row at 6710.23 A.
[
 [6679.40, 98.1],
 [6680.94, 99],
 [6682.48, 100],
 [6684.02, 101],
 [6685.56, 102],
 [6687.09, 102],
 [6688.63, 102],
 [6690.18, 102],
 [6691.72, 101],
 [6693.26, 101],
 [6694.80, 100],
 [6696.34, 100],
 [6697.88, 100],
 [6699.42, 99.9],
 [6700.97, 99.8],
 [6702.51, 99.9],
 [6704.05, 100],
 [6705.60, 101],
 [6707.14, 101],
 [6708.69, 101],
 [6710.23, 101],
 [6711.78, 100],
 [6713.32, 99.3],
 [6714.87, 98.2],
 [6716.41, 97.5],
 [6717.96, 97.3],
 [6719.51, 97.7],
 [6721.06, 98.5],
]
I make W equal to 101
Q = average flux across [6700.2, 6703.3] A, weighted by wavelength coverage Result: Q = 100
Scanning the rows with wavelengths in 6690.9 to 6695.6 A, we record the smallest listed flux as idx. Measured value 100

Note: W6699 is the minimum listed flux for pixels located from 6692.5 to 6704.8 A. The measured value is 99.8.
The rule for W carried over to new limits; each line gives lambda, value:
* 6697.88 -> 100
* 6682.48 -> 100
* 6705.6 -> 101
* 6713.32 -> 99.3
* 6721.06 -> 98.5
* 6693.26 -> 101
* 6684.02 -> 101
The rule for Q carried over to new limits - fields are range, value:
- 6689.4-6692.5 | 101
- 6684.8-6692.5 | 102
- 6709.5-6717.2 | 99.2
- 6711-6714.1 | 99.5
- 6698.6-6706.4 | 100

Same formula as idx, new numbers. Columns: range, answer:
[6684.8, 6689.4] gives 102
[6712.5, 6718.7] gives 97.3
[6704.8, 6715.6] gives 98.2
